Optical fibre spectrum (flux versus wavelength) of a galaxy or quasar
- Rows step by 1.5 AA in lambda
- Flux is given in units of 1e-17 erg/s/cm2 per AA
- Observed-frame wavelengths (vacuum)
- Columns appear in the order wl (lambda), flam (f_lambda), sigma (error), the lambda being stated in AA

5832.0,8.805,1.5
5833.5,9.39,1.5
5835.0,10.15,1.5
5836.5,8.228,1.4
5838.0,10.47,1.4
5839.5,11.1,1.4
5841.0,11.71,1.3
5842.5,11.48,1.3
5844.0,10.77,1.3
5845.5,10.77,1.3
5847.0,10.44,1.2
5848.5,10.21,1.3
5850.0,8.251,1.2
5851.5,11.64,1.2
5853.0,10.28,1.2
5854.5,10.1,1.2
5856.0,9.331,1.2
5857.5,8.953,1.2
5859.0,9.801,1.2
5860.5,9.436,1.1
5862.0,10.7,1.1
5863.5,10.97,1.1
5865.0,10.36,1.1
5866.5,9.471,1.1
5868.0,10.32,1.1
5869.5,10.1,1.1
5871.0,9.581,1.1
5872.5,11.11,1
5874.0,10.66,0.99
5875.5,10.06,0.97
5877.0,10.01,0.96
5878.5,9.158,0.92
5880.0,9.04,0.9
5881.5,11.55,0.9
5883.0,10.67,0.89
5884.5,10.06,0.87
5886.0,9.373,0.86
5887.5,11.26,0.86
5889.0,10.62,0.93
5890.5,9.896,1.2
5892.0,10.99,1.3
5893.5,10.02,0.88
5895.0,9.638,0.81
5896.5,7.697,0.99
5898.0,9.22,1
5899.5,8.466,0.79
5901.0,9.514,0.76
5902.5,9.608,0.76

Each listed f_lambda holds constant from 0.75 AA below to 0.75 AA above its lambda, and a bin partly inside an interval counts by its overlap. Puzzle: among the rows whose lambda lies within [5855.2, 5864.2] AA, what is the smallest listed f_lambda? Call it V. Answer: 8.953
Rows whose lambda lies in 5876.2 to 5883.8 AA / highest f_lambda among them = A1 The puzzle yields 11.55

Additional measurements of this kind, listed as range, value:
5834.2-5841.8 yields 11.71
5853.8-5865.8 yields 10.97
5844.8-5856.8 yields 11.64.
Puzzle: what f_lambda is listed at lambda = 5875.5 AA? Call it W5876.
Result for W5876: 10.06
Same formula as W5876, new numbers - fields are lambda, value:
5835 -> 10.15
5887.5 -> 11.26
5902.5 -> 9.608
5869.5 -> 10.1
